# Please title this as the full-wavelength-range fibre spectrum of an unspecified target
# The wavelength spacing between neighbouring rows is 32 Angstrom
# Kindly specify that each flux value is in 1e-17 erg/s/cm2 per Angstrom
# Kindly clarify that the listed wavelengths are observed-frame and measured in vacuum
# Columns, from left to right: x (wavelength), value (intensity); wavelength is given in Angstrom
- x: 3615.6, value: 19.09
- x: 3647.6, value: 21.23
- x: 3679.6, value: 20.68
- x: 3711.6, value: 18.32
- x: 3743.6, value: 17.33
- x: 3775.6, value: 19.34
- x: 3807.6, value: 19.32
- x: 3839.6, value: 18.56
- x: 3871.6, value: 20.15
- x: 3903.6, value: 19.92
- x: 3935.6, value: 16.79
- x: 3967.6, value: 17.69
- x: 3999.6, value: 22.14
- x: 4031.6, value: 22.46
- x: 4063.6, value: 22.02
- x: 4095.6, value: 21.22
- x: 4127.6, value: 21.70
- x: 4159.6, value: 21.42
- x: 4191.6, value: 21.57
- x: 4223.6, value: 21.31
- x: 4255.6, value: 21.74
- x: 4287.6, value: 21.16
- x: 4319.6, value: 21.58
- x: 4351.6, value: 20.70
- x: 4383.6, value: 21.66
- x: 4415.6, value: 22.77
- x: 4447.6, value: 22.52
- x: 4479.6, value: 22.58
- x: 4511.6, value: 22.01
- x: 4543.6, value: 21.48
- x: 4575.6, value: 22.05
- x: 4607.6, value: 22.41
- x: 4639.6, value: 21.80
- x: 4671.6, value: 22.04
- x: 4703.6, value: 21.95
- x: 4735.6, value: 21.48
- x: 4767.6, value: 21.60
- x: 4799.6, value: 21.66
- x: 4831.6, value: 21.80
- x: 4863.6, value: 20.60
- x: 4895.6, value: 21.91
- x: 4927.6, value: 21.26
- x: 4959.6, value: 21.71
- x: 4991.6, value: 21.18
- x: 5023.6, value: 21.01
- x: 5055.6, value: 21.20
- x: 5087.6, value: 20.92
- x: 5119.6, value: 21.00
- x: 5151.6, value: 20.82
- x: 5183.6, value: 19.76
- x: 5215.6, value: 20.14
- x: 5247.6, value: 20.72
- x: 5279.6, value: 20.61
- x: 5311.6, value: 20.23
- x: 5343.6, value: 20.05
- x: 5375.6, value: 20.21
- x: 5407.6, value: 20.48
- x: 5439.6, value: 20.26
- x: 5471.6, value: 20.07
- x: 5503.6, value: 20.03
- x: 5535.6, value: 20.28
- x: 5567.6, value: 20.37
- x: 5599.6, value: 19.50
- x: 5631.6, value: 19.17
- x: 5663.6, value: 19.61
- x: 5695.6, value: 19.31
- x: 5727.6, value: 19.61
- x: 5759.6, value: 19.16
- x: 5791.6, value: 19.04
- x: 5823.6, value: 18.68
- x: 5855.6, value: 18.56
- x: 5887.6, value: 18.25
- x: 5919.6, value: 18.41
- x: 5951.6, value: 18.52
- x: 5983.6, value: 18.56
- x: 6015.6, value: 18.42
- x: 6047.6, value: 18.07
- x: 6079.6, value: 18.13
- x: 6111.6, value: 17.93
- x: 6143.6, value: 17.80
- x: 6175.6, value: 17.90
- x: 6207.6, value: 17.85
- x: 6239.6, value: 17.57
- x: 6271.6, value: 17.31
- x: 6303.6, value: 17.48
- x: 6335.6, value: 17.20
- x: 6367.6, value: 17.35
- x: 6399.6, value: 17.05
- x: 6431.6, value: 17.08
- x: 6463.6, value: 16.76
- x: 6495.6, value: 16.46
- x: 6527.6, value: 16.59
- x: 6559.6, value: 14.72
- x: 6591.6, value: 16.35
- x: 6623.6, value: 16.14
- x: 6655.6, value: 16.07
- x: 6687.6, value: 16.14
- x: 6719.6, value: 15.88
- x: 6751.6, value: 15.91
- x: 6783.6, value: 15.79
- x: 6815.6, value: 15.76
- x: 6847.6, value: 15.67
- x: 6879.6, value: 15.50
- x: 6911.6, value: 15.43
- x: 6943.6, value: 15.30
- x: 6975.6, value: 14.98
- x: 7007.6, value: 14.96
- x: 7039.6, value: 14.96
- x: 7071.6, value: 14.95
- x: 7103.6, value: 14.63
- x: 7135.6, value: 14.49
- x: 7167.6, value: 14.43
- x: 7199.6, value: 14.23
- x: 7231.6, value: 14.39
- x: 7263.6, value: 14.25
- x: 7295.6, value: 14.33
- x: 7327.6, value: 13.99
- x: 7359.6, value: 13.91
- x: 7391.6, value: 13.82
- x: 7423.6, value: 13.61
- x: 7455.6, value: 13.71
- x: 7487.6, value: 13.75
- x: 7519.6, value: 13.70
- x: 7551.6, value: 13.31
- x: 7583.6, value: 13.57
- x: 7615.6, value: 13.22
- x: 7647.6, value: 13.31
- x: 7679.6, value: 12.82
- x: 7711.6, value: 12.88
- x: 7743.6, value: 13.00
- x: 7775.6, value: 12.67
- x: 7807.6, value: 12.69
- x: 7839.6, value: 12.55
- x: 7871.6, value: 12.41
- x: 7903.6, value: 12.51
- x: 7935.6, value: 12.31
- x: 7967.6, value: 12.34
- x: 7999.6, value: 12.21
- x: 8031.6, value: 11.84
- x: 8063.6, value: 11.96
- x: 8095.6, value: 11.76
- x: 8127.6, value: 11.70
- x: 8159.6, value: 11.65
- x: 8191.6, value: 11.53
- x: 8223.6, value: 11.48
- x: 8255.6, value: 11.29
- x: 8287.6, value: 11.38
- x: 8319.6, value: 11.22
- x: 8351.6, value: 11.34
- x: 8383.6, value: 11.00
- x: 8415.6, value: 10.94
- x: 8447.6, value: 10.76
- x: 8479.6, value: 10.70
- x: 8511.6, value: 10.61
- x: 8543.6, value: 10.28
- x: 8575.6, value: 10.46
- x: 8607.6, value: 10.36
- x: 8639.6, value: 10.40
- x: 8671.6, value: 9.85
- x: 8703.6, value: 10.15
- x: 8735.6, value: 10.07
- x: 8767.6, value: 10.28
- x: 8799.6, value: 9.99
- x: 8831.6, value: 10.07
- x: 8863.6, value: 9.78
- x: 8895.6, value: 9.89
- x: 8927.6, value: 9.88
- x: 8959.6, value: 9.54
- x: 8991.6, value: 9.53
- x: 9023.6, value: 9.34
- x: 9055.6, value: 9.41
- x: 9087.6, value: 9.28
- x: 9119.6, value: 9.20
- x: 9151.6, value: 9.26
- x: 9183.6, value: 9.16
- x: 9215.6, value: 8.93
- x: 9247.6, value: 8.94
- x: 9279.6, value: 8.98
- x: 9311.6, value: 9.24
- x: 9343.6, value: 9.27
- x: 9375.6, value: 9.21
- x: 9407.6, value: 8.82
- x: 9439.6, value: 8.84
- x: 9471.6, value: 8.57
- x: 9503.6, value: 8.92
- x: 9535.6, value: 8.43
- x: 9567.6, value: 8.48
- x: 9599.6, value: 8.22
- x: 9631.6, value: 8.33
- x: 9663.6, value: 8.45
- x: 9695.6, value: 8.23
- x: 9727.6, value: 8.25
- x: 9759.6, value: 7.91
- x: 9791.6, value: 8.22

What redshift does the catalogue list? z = -0.001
